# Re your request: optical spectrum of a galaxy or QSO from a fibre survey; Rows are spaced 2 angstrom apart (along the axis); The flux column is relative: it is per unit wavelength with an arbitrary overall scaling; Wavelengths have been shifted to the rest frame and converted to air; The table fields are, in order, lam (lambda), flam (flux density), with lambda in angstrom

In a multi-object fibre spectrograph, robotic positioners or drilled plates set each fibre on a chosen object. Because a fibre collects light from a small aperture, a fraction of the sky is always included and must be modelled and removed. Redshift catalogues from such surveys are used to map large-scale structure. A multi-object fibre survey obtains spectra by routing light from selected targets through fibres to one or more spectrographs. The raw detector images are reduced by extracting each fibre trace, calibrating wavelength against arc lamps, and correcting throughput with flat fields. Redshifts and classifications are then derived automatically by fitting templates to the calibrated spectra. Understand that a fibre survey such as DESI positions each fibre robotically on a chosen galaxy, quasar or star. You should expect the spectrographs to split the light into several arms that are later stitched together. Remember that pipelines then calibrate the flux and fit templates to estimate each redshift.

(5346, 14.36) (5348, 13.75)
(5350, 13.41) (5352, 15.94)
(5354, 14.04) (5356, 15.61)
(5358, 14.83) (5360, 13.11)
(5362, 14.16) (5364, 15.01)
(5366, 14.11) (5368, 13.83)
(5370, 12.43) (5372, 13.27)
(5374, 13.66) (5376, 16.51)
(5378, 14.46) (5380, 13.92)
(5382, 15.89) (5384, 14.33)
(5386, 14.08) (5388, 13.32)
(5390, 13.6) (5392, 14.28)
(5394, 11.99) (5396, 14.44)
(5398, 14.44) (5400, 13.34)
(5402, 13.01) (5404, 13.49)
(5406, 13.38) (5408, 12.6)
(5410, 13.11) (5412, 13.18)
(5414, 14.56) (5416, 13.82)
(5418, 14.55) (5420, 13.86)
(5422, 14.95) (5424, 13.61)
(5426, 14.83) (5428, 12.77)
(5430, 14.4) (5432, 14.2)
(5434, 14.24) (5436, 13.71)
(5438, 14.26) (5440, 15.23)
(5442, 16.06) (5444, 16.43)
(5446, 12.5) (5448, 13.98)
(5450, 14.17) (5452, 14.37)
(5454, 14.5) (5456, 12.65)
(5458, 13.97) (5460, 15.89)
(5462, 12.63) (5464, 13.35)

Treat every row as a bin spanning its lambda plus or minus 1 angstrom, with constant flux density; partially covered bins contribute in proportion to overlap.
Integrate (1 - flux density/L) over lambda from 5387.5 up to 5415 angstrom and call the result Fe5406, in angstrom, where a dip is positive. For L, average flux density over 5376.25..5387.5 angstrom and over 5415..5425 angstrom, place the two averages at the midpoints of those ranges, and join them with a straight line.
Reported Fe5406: 1.7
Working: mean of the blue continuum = 14.6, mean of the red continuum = 14.2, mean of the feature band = 13.5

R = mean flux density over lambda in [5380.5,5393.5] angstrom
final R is 14.2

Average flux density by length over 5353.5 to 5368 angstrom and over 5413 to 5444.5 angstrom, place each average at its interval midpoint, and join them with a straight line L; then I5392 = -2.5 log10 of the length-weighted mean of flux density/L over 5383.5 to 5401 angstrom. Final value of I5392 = 0.05 mag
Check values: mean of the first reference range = 14.4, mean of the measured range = 13.7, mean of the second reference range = 14.4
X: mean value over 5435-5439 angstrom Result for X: 14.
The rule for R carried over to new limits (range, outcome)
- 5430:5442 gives 14.5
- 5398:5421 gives 13.6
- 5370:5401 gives 14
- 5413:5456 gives 14.3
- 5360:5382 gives 14.2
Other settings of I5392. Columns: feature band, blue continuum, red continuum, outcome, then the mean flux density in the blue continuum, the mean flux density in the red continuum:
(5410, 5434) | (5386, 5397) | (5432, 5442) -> 0.01 mag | 13.6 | 14.5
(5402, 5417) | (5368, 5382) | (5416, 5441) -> 0.06 mag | 14.2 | 14.2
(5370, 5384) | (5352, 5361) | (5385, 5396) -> -0.04 mag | 14.6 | 13.5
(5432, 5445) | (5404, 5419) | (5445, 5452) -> -0.10 mag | 13.6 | 13.7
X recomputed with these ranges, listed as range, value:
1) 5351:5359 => 15.1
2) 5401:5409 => 13.1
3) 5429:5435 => 14.3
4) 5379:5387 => 14.6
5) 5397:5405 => 13.6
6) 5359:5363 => 13.6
